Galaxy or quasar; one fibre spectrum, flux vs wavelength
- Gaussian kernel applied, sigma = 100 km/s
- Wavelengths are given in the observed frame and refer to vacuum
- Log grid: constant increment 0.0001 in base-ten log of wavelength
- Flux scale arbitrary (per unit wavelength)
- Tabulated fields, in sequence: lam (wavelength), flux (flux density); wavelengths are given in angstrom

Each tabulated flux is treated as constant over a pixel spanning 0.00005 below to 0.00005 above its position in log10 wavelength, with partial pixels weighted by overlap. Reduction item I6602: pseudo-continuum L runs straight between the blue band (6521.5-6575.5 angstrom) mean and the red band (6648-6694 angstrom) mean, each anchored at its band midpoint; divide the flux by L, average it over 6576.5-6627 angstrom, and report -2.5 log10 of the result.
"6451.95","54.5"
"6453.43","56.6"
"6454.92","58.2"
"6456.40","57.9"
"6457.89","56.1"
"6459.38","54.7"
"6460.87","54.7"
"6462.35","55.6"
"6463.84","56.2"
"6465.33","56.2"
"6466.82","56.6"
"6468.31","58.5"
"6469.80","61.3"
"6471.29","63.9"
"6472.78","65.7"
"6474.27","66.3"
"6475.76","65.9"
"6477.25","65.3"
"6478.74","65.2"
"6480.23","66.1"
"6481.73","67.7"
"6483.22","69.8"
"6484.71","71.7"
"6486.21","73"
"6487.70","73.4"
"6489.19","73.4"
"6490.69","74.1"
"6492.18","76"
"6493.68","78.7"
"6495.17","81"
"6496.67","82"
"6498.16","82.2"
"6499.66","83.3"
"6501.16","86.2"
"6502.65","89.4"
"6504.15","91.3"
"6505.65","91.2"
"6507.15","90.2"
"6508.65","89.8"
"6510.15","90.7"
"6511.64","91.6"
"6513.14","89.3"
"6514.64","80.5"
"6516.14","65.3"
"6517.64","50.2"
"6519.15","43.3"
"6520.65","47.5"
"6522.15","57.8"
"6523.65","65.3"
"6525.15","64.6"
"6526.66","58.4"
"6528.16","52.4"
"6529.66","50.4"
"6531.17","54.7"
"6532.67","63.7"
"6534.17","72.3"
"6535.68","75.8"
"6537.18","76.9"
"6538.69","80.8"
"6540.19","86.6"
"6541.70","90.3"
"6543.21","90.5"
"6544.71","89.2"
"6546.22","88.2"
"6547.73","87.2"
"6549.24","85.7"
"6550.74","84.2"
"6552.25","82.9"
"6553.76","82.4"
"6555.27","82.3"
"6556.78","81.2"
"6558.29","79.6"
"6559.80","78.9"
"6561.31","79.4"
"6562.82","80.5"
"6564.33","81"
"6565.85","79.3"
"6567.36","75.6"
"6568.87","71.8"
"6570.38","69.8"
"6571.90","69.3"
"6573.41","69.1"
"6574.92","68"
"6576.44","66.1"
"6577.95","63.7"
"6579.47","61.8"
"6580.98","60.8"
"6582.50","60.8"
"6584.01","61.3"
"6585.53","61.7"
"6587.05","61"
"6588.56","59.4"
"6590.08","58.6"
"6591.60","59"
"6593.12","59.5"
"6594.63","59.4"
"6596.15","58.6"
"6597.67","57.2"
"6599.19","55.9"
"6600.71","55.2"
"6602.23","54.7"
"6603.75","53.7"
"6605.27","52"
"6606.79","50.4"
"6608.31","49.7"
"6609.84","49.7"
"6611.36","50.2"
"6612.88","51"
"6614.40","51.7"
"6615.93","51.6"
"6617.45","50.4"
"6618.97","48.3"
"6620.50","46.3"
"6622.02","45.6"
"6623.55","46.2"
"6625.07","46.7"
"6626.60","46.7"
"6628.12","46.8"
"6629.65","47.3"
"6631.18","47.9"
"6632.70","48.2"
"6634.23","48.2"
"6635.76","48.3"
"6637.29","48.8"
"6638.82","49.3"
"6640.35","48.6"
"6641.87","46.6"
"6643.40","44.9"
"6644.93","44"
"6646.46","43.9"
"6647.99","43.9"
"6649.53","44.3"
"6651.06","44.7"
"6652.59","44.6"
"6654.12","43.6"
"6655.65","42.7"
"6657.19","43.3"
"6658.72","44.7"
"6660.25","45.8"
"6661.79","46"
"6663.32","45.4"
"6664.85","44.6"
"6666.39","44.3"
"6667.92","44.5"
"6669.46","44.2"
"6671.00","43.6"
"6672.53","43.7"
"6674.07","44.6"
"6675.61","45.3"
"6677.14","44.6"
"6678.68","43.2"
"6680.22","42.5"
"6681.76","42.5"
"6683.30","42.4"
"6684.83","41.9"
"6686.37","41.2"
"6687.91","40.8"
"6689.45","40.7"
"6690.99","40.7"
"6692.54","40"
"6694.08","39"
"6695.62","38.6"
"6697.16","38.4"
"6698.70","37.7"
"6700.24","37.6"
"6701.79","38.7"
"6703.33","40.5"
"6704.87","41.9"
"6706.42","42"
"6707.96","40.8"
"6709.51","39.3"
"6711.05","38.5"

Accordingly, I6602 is 0.13 mag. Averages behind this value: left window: 75.2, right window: 43.4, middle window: 54.7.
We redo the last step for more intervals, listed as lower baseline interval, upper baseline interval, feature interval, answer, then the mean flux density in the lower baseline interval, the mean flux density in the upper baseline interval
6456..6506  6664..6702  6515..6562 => -0.18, 69.7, 41.9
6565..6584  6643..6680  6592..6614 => 0.11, 67.8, 44.3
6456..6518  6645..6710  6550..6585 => -0.22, 72.1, 42.5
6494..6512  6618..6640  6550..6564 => -0.16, 87.1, 47.5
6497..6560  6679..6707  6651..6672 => 0.07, 76.8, 40.4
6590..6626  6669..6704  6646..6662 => 0.04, 52.4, 41.4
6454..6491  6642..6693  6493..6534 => -0.22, 63.3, 43.6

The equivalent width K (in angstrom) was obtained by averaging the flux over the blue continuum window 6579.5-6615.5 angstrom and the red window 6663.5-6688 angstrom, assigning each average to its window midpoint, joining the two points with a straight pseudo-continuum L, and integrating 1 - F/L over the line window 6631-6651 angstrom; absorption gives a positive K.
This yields 1.05 angstrom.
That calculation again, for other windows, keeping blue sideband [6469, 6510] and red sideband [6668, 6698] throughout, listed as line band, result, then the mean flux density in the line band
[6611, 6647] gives 2.57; 47.8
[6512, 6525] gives 1.38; 63.4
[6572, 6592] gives -0.98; 62.7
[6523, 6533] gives 1.59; 58.2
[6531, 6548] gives -3.37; 80.3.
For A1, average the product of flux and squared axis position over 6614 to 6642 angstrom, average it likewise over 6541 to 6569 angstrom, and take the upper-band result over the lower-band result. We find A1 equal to 0.6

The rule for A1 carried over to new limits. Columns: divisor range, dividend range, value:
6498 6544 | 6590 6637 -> 0.71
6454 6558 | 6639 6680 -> 0.65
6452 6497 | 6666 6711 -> 0.68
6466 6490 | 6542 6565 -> 1.29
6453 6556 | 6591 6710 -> 0.67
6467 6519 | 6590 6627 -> 0.72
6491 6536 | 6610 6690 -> 0.65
